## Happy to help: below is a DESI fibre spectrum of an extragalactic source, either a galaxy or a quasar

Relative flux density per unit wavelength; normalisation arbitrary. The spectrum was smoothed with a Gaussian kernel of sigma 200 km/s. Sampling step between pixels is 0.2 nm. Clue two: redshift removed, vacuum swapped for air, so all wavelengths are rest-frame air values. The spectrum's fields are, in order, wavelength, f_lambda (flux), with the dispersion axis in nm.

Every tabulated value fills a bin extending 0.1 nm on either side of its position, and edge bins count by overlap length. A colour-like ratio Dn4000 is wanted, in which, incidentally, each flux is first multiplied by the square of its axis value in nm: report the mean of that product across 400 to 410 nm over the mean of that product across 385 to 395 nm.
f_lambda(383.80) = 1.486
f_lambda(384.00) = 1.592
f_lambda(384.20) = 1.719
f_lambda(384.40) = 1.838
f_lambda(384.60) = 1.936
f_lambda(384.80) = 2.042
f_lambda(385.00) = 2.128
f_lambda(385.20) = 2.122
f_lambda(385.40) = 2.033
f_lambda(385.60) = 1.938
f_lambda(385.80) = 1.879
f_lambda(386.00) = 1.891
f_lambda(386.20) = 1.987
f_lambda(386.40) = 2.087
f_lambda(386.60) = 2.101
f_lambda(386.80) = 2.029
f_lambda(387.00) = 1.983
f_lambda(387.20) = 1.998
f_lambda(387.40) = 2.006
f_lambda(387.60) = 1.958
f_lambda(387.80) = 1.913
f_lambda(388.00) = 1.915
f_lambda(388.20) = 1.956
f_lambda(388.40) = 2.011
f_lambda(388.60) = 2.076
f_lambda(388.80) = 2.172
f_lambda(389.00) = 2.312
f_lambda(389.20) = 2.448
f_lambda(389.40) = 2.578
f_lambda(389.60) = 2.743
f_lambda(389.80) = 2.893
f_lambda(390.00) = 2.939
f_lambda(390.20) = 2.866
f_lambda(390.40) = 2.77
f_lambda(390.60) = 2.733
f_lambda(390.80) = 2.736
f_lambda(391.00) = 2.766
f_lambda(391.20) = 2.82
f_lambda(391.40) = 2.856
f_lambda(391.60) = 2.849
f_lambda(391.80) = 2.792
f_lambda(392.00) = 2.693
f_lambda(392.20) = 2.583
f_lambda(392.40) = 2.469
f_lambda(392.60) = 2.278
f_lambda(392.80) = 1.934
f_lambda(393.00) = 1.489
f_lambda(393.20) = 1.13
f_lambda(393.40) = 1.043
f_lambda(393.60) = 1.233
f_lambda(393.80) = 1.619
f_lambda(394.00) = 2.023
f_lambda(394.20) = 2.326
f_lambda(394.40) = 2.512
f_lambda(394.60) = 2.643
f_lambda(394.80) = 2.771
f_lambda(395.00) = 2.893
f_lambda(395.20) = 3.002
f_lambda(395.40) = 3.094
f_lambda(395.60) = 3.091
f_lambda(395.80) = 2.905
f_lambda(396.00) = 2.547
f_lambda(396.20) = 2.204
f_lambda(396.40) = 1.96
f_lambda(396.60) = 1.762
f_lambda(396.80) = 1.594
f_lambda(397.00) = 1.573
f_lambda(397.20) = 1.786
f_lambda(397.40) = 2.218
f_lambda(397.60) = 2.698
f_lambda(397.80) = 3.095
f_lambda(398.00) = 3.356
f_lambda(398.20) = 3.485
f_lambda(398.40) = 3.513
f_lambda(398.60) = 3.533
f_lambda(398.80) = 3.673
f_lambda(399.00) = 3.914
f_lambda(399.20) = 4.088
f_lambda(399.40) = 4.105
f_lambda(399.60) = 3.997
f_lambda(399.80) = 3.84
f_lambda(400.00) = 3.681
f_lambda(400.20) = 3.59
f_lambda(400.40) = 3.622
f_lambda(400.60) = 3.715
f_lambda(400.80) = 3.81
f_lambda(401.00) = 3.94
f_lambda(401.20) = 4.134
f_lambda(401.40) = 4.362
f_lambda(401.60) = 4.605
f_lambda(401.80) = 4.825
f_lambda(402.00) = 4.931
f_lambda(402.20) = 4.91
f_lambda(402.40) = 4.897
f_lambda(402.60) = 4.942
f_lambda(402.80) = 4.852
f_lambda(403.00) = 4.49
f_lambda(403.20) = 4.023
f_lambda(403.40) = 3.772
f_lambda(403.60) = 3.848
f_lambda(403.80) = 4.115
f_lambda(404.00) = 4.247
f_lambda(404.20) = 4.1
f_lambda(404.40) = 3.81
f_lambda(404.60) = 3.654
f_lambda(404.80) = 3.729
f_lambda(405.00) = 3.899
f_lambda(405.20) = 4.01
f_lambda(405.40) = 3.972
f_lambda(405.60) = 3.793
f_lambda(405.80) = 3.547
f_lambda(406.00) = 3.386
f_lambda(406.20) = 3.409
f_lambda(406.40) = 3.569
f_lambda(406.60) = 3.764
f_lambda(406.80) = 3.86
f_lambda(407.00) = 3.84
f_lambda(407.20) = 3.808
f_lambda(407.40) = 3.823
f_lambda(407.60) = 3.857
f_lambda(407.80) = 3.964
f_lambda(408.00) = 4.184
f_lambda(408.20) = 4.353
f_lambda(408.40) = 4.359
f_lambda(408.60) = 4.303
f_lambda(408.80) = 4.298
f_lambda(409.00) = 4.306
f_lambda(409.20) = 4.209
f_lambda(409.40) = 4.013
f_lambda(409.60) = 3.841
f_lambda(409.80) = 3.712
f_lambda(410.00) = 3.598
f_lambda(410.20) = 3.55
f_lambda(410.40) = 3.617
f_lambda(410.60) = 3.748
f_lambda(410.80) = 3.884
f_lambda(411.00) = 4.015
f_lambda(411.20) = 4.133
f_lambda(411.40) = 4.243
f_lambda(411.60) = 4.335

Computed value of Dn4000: 1.9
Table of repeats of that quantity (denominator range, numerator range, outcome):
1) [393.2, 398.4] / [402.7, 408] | 1.72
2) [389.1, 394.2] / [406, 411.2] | 1.80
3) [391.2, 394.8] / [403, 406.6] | 1.87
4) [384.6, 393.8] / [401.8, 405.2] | 2.07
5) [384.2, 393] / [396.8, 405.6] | 1.78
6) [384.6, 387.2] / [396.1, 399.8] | 1.56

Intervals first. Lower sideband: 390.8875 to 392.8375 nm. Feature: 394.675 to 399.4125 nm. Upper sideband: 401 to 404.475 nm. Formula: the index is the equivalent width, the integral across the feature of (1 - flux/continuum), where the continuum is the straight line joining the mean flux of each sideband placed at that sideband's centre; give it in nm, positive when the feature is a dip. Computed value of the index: 0.87 nm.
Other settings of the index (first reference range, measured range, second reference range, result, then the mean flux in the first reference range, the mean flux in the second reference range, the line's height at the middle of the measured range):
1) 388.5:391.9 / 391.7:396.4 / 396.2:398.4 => 0.388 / 2.67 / 2.4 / 2.52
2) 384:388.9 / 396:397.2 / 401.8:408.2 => 0.475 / 1.98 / 4.05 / 3.11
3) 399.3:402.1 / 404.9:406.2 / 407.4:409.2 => 0.127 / 4.08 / 4.18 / 4.15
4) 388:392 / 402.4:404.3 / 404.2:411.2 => -0.396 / 2.58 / 3.88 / 3.56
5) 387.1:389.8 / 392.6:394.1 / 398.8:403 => 0.723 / 2.19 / 4.23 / 2.99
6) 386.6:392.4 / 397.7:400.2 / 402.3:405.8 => -0.113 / 2.44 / 4.11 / 3.52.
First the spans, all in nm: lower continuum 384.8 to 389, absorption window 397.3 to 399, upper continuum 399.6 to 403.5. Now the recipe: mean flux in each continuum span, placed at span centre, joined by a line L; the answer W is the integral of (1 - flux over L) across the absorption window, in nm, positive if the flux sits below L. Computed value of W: 0.23 nm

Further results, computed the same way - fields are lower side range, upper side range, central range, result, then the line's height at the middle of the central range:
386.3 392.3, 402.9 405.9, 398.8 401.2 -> -0.248 nm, 3.49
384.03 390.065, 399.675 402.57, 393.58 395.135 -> 0.433 nm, 3.21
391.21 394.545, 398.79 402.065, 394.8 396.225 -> -0.026 nm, 2.81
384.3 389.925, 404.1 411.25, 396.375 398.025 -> 0.443 nm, 2.98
